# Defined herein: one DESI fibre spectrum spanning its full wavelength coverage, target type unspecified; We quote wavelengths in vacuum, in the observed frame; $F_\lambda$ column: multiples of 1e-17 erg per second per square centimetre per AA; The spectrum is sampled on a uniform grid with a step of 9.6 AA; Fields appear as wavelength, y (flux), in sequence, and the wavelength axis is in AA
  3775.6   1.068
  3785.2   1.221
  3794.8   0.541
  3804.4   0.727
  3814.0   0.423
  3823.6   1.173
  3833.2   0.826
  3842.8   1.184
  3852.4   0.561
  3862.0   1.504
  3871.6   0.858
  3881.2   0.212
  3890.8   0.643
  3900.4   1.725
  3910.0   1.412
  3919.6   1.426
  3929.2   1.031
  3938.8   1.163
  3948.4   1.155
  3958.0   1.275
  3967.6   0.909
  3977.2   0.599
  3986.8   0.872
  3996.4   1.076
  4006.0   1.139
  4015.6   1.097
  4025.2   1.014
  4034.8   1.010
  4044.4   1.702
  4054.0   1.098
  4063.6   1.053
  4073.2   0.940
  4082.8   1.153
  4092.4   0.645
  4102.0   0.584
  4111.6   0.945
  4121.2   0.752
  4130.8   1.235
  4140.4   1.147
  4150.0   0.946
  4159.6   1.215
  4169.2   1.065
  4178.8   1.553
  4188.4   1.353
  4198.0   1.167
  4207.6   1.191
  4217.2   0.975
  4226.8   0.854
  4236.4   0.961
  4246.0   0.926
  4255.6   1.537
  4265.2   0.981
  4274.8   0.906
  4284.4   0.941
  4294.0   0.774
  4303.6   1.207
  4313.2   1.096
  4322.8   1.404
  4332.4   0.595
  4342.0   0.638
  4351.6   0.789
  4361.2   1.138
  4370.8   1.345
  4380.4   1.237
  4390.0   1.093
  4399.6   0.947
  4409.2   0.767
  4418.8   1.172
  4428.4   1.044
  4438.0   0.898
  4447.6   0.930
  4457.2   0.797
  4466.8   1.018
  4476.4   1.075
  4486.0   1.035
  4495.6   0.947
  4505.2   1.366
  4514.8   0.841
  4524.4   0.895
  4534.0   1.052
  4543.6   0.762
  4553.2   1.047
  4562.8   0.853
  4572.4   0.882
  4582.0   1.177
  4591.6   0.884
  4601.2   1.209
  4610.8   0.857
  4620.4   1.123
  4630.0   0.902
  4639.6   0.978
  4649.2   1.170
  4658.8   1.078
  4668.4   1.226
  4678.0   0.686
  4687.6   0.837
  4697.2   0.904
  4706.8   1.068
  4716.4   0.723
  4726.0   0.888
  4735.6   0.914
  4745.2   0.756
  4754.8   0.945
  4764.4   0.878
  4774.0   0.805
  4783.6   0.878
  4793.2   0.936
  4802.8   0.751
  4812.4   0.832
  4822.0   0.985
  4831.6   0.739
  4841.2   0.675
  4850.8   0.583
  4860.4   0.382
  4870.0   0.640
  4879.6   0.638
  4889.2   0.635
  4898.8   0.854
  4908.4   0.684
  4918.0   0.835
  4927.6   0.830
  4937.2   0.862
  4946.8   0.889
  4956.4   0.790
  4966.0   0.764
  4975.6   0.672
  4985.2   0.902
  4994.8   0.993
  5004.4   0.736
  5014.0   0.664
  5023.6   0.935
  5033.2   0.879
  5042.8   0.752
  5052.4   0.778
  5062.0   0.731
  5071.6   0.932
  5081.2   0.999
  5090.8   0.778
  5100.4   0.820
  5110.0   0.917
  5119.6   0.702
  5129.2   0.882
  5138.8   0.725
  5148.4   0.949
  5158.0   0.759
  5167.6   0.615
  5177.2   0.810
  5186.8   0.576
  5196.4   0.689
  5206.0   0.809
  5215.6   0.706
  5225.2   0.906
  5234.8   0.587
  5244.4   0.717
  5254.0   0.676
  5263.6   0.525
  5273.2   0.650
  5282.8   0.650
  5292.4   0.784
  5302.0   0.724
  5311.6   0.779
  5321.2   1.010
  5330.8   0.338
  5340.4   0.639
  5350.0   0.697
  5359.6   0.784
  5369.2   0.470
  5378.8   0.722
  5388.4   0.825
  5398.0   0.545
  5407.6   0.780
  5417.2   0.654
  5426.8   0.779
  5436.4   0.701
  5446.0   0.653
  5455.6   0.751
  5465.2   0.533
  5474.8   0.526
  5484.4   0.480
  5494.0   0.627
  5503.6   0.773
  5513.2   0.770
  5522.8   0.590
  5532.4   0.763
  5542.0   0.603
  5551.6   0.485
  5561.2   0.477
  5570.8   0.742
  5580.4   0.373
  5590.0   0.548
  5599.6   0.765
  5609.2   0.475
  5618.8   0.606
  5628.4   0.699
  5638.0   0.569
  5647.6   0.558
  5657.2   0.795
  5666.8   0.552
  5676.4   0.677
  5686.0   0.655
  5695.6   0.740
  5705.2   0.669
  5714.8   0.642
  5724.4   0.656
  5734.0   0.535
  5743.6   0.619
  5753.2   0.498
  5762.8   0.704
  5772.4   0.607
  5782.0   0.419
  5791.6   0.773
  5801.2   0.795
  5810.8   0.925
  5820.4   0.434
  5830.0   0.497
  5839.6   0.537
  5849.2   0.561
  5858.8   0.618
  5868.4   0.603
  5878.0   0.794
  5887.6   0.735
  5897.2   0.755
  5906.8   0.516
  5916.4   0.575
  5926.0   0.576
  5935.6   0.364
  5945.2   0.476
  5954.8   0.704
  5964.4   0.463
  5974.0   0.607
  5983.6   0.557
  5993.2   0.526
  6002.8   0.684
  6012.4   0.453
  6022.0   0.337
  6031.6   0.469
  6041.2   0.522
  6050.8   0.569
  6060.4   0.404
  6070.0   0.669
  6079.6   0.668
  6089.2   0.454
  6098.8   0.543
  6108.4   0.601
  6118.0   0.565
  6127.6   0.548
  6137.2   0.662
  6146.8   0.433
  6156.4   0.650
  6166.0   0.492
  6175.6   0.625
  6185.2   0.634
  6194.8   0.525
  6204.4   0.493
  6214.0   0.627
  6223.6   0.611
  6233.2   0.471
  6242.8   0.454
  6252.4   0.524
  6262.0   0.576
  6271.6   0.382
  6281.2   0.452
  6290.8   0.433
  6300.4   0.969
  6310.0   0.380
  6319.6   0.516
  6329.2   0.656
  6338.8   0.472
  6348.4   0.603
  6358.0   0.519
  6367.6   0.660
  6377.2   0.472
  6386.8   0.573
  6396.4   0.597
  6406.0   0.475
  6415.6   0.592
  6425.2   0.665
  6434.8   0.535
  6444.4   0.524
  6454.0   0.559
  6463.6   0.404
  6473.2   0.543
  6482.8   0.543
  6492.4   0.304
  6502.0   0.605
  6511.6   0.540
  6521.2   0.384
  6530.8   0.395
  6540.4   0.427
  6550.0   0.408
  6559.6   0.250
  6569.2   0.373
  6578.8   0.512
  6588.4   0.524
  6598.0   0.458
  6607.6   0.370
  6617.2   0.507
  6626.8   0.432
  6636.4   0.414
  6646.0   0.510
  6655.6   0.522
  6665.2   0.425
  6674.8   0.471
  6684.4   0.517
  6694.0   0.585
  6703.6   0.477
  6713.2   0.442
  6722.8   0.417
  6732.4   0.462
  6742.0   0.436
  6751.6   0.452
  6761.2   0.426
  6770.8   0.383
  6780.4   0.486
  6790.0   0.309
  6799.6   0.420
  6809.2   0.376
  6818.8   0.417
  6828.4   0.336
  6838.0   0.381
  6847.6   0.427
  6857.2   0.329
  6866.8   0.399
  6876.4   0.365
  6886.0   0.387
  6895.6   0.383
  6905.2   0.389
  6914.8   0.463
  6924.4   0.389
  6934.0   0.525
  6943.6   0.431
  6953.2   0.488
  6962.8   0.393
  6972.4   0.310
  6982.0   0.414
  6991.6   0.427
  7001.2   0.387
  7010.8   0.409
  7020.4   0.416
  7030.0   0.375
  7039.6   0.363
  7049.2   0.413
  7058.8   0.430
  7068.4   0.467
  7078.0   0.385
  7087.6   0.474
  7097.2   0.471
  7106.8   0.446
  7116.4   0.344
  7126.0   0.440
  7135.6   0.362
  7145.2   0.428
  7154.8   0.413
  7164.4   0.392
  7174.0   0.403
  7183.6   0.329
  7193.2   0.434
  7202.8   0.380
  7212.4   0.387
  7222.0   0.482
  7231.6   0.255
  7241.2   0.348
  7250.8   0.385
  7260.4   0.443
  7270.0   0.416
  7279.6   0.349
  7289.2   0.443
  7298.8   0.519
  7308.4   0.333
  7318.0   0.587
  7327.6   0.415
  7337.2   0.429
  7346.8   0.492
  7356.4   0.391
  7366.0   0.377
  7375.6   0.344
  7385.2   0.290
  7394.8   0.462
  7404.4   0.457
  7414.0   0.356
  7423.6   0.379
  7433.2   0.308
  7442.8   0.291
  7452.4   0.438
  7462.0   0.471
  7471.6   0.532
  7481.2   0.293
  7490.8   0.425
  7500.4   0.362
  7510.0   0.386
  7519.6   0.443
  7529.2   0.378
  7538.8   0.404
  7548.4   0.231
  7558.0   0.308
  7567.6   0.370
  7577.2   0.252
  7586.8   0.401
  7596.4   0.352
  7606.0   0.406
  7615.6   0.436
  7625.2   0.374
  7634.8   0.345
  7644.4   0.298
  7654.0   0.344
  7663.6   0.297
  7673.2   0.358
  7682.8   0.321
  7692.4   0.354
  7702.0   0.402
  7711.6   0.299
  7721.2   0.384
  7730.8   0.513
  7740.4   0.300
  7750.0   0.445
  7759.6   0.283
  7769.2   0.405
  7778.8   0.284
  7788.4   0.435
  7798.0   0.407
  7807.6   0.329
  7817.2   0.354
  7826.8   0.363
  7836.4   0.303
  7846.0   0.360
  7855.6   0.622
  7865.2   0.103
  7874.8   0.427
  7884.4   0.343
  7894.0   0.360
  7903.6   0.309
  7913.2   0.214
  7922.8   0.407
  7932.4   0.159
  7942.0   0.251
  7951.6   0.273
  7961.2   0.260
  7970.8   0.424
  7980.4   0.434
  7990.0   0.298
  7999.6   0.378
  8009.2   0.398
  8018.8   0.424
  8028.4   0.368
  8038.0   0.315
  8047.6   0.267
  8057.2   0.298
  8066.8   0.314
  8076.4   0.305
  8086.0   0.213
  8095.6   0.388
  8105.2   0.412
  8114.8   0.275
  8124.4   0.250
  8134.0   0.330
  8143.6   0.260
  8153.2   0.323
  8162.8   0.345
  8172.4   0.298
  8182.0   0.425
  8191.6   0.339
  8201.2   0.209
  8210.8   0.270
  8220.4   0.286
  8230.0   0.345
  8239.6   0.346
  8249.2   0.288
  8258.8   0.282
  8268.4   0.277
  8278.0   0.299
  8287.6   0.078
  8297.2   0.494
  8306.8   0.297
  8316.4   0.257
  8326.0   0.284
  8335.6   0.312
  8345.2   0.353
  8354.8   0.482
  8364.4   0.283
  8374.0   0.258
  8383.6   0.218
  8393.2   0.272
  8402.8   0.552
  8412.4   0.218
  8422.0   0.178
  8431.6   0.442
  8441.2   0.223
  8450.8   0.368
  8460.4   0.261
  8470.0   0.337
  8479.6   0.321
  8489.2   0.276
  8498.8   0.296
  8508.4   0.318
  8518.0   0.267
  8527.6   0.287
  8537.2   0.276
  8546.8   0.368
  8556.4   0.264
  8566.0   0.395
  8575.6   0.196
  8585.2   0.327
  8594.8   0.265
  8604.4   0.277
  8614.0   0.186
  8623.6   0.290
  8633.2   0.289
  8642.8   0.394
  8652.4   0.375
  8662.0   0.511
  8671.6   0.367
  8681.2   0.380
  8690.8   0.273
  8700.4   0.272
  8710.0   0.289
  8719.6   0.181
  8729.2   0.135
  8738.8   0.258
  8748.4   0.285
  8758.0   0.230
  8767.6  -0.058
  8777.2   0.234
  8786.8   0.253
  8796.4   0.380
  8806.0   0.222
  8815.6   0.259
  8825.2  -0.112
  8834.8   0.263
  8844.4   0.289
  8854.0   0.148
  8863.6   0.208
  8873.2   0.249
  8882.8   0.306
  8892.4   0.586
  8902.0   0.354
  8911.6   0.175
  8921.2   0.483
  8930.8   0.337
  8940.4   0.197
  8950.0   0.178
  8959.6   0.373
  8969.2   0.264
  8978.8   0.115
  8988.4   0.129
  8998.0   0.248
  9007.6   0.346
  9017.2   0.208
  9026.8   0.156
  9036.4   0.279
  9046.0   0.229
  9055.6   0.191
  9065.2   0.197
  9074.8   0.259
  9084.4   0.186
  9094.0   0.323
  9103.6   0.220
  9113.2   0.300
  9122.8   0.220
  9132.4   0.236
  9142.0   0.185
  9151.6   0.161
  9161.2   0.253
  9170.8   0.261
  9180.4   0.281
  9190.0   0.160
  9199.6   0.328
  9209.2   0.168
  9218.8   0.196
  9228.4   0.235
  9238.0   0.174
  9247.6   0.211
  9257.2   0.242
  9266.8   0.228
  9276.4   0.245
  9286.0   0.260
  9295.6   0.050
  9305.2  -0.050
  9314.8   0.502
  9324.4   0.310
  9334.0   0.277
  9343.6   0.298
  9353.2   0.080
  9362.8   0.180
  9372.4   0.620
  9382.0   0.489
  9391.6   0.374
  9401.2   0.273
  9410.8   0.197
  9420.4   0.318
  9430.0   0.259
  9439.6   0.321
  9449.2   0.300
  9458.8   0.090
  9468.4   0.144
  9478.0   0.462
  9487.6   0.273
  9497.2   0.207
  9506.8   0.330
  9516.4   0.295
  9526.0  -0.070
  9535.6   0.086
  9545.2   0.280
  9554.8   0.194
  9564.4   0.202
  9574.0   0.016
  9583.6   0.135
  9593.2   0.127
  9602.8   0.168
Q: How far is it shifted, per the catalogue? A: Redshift 0.00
